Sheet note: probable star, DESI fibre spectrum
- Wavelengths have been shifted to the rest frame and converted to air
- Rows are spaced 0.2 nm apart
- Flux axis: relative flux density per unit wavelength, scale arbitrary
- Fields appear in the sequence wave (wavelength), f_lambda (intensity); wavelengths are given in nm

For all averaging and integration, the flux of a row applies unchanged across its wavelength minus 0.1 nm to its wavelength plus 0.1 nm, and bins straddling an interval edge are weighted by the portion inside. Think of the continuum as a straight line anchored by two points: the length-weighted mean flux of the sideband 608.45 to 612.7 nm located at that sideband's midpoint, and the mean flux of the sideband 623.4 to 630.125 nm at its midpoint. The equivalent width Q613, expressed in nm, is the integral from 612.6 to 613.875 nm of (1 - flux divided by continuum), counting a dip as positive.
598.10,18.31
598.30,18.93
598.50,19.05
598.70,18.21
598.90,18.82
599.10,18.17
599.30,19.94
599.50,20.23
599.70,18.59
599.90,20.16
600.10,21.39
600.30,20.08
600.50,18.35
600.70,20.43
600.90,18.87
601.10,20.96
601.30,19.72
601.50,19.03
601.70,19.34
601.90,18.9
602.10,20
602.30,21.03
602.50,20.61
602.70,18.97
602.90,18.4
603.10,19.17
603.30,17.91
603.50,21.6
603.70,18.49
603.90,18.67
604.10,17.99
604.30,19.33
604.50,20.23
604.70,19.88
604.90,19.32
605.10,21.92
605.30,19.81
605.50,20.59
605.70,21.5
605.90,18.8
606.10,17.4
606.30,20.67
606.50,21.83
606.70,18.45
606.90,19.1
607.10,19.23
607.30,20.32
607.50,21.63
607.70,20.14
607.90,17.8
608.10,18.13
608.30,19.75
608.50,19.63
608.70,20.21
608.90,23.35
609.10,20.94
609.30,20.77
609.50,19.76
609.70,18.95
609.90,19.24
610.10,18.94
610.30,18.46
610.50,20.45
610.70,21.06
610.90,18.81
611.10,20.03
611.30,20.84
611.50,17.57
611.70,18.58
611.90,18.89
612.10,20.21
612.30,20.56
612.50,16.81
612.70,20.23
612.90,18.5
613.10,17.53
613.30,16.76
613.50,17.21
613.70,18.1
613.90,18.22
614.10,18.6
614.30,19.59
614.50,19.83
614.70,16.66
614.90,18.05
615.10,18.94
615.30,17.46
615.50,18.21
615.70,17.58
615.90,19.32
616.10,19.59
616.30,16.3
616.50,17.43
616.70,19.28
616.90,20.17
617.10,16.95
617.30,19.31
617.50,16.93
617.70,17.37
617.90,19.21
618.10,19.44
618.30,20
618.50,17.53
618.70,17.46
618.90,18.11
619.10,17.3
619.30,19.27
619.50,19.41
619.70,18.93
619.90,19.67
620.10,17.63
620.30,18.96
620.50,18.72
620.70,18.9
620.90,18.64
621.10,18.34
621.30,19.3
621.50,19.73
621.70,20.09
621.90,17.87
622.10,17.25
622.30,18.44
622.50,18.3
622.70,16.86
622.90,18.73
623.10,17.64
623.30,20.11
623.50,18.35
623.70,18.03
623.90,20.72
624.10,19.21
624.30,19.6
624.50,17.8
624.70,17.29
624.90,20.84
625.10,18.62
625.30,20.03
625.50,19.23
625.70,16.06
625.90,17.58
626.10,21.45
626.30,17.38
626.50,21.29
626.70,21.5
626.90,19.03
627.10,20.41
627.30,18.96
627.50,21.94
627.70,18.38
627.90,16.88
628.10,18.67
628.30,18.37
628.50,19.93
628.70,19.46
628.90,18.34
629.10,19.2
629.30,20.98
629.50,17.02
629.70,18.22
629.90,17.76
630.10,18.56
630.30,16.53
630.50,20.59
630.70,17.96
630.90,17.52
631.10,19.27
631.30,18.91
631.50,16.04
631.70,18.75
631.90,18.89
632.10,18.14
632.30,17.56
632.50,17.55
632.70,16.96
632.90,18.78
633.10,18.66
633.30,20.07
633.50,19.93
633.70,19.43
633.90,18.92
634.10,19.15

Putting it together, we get 0.10 nm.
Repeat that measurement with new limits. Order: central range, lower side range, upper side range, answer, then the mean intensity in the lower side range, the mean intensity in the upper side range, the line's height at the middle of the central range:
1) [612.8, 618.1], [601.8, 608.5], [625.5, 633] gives 0.28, 19.6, 18.7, 19.2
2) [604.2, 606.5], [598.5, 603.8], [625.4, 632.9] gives -0.08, 19.5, 18.7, 19.4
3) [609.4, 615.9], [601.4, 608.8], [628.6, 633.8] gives 0.17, 19.6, 18.5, 19.3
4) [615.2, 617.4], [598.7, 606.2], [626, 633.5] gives 0.10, 19.6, 18.8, 19.2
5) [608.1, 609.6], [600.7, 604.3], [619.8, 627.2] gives -0.09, 19.4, 18.9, 19.3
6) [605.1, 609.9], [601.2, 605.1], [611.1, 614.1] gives -0.23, 19.5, 18.6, 19.1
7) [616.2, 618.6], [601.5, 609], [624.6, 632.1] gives 0.12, 19.7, 18.9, 19.3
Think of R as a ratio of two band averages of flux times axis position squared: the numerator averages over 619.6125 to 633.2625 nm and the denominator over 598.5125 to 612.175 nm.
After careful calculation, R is 1.0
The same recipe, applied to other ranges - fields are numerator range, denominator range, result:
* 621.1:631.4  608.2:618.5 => 1.04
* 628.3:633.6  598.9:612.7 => 1.02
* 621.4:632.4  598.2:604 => 1.05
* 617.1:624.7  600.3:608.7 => 1.00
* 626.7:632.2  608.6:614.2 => 1.03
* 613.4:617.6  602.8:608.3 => 0.96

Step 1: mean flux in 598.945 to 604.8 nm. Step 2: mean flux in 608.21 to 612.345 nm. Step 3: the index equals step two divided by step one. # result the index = 1.02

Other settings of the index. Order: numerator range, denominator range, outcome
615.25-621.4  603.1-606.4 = 0.94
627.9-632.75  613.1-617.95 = 1.01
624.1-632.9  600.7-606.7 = 0.95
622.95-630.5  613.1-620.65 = 1.03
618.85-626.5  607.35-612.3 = 0.95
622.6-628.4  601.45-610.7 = 0.96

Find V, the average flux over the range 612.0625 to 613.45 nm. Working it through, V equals 18.5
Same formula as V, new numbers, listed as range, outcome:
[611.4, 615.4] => 18.4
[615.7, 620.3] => 18.5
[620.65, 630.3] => 18.9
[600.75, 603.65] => 19.6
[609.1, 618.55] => 18.8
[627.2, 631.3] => 18.7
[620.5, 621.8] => 19.1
